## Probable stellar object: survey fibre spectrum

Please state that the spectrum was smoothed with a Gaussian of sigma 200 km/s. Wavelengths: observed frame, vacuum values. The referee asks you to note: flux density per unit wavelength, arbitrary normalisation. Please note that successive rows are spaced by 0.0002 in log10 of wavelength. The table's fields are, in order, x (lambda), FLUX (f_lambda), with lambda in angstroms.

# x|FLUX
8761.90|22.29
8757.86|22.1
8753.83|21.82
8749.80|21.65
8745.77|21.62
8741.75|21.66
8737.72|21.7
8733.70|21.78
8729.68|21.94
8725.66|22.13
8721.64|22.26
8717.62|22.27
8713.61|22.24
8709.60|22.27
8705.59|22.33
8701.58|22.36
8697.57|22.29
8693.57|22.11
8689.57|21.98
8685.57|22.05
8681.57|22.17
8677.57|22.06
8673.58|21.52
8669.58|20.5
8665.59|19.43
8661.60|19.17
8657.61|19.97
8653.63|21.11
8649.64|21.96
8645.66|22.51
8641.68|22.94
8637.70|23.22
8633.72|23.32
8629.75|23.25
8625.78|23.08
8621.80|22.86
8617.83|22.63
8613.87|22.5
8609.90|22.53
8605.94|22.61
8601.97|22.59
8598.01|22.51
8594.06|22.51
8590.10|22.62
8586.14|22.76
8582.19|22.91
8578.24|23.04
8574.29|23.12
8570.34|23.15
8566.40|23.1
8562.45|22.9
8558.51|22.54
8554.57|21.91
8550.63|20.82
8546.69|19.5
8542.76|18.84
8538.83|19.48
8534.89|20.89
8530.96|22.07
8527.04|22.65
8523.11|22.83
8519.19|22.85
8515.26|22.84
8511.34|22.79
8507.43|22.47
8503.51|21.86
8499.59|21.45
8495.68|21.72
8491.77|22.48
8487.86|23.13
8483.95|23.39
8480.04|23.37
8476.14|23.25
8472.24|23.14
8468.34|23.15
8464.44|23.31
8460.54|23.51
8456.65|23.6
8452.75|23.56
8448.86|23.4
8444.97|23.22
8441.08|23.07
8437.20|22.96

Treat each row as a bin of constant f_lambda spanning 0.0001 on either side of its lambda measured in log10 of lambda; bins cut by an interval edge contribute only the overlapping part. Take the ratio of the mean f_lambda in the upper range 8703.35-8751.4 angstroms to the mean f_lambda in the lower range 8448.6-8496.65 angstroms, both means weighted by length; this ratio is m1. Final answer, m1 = 0.95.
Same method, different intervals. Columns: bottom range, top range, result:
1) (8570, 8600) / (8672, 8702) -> 0.97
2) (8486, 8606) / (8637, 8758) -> 0.98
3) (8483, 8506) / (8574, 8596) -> 1.02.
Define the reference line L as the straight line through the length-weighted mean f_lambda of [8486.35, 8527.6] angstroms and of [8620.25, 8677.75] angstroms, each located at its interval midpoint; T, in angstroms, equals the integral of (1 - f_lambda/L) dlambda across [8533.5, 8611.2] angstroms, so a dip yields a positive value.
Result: 0.4 angstroms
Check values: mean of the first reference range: 22.4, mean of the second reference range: 21.8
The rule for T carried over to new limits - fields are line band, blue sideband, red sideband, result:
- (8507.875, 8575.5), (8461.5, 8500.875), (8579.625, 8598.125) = 2.61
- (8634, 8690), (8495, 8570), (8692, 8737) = 1.39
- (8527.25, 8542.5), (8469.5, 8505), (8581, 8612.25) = 1.24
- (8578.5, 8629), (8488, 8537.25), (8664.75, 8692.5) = -2.01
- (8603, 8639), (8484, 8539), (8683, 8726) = -1.06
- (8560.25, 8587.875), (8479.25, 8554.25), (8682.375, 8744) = -1.37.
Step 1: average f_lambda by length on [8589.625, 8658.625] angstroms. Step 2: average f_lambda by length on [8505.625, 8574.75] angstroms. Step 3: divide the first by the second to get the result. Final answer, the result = 1.03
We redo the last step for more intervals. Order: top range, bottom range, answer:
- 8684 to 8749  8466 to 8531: 0.97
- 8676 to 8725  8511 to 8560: 1.03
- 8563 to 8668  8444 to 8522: 0.98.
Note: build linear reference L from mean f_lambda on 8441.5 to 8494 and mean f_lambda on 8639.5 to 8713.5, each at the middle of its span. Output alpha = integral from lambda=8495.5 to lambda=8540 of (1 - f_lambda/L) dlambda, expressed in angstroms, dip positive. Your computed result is 1.59 angstroms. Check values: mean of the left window 23.3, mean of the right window 21.6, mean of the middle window 22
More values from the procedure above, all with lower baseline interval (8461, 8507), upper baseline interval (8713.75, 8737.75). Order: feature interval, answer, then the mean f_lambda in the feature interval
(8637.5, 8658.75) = 0.34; 21.9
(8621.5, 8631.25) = -0.32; 23.1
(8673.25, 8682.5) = 0.10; 22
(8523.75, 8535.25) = 0.26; 22.1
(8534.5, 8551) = 2.09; 19.7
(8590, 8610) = -0.12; 22.6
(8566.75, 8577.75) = -0.30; 23.1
